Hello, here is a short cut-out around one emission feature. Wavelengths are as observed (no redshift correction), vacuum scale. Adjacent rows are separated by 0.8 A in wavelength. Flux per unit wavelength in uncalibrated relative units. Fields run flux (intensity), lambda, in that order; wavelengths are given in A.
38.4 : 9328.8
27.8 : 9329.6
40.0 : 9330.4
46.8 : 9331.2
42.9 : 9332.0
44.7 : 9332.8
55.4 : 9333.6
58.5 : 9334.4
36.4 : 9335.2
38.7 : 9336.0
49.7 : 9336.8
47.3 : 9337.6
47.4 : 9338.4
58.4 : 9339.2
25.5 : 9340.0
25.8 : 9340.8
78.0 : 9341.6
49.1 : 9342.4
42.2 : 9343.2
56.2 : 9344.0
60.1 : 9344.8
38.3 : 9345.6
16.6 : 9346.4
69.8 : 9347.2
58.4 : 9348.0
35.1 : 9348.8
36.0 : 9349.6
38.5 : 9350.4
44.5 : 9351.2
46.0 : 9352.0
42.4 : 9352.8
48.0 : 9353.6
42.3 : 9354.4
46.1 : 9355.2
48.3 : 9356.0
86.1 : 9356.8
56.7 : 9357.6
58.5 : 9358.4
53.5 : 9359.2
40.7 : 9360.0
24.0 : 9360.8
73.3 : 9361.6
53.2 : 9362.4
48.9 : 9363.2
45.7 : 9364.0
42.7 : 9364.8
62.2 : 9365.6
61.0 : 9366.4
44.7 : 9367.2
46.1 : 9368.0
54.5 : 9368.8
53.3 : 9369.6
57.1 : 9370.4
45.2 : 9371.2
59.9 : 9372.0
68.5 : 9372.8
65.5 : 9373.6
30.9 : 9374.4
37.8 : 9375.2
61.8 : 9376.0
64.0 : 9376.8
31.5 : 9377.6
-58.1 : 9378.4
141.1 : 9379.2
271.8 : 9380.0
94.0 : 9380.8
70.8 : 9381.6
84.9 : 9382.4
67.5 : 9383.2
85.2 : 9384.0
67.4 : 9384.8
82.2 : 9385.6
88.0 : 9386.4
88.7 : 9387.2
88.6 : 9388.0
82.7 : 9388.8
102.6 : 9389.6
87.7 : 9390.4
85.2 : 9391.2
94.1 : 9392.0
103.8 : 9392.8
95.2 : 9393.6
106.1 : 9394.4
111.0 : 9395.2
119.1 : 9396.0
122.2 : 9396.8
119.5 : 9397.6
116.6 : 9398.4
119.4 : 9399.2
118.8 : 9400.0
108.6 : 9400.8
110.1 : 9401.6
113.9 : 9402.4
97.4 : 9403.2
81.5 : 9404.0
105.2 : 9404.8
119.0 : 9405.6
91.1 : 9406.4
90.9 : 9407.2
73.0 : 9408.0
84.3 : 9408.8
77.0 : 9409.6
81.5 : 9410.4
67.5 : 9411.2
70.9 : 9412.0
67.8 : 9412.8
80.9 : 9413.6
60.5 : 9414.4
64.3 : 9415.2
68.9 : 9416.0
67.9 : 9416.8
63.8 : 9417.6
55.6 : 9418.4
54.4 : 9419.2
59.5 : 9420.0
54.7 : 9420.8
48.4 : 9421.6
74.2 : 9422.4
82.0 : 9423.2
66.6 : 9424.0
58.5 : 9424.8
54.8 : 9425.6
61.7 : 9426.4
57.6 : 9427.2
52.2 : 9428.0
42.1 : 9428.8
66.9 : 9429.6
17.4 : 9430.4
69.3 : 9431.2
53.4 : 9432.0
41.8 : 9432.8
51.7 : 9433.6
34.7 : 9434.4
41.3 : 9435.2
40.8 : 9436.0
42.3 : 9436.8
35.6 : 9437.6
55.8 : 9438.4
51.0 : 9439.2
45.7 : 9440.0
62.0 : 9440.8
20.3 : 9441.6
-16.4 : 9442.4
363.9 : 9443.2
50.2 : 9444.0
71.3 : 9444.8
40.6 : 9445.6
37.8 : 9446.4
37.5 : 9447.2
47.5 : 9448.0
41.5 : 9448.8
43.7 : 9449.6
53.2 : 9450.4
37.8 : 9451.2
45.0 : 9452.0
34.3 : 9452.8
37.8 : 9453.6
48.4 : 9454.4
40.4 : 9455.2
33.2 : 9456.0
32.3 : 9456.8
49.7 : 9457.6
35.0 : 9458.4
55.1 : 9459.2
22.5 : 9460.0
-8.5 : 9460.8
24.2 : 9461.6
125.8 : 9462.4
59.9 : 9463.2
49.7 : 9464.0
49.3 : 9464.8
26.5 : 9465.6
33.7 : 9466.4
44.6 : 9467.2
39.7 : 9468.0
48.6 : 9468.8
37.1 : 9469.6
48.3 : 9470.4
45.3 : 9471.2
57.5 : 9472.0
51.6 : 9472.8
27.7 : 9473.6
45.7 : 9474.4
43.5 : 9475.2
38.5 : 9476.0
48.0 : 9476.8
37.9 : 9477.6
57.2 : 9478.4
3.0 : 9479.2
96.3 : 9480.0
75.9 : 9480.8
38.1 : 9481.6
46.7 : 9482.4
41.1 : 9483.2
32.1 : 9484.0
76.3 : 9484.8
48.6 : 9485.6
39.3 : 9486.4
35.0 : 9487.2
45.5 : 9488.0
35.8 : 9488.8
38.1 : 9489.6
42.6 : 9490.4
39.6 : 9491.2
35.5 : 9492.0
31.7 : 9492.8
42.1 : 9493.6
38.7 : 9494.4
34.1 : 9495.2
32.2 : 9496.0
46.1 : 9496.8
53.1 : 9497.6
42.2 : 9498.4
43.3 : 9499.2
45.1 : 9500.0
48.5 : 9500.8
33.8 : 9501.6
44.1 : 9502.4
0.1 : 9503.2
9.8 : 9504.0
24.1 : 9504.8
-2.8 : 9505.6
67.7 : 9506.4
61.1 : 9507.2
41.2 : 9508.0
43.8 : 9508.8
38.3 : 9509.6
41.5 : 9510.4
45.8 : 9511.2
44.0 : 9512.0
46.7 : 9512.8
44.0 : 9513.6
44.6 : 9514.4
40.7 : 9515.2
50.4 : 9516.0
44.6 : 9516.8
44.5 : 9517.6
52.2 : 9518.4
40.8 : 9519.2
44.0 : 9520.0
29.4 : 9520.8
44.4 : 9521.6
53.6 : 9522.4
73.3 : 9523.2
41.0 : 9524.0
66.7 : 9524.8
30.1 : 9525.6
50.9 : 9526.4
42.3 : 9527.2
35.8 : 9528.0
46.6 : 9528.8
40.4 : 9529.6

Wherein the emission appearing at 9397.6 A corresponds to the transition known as H-beta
